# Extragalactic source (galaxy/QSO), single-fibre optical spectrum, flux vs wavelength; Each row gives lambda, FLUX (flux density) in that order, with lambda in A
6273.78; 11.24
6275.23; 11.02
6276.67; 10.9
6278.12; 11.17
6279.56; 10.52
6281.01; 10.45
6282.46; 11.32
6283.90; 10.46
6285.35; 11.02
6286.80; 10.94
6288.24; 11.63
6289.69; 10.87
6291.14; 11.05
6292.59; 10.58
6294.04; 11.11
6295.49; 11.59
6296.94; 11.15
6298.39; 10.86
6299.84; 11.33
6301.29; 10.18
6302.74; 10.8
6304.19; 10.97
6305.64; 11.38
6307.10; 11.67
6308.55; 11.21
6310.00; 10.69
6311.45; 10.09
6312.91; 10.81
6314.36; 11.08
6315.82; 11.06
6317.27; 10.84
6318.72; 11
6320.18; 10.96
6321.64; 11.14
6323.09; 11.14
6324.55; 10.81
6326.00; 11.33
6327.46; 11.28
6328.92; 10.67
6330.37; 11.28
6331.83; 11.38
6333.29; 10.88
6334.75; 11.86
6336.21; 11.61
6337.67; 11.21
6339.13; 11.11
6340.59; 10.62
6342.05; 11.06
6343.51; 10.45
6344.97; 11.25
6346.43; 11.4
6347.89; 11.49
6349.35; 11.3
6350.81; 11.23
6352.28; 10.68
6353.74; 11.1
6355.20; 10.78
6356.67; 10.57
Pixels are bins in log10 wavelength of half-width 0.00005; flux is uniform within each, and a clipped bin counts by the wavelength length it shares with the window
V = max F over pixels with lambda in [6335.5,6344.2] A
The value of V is 11.61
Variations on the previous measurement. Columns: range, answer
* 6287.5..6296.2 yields 11.63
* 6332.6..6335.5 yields 11.86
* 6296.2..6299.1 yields 11.15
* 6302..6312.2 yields 11.67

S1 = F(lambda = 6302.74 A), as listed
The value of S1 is 10.8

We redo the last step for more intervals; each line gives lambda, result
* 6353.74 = 11.1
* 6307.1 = 11.67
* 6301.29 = 10.18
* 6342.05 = 11.06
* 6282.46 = 11.32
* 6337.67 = 11.21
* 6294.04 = 11.11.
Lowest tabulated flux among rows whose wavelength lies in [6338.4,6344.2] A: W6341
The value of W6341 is 10.45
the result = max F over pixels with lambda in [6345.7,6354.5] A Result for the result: 11.49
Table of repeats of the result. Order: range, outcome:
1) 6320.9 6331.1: 11.33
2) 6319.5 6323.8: 11.14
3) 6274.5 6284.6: 11.32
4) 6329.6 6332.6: 11.38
